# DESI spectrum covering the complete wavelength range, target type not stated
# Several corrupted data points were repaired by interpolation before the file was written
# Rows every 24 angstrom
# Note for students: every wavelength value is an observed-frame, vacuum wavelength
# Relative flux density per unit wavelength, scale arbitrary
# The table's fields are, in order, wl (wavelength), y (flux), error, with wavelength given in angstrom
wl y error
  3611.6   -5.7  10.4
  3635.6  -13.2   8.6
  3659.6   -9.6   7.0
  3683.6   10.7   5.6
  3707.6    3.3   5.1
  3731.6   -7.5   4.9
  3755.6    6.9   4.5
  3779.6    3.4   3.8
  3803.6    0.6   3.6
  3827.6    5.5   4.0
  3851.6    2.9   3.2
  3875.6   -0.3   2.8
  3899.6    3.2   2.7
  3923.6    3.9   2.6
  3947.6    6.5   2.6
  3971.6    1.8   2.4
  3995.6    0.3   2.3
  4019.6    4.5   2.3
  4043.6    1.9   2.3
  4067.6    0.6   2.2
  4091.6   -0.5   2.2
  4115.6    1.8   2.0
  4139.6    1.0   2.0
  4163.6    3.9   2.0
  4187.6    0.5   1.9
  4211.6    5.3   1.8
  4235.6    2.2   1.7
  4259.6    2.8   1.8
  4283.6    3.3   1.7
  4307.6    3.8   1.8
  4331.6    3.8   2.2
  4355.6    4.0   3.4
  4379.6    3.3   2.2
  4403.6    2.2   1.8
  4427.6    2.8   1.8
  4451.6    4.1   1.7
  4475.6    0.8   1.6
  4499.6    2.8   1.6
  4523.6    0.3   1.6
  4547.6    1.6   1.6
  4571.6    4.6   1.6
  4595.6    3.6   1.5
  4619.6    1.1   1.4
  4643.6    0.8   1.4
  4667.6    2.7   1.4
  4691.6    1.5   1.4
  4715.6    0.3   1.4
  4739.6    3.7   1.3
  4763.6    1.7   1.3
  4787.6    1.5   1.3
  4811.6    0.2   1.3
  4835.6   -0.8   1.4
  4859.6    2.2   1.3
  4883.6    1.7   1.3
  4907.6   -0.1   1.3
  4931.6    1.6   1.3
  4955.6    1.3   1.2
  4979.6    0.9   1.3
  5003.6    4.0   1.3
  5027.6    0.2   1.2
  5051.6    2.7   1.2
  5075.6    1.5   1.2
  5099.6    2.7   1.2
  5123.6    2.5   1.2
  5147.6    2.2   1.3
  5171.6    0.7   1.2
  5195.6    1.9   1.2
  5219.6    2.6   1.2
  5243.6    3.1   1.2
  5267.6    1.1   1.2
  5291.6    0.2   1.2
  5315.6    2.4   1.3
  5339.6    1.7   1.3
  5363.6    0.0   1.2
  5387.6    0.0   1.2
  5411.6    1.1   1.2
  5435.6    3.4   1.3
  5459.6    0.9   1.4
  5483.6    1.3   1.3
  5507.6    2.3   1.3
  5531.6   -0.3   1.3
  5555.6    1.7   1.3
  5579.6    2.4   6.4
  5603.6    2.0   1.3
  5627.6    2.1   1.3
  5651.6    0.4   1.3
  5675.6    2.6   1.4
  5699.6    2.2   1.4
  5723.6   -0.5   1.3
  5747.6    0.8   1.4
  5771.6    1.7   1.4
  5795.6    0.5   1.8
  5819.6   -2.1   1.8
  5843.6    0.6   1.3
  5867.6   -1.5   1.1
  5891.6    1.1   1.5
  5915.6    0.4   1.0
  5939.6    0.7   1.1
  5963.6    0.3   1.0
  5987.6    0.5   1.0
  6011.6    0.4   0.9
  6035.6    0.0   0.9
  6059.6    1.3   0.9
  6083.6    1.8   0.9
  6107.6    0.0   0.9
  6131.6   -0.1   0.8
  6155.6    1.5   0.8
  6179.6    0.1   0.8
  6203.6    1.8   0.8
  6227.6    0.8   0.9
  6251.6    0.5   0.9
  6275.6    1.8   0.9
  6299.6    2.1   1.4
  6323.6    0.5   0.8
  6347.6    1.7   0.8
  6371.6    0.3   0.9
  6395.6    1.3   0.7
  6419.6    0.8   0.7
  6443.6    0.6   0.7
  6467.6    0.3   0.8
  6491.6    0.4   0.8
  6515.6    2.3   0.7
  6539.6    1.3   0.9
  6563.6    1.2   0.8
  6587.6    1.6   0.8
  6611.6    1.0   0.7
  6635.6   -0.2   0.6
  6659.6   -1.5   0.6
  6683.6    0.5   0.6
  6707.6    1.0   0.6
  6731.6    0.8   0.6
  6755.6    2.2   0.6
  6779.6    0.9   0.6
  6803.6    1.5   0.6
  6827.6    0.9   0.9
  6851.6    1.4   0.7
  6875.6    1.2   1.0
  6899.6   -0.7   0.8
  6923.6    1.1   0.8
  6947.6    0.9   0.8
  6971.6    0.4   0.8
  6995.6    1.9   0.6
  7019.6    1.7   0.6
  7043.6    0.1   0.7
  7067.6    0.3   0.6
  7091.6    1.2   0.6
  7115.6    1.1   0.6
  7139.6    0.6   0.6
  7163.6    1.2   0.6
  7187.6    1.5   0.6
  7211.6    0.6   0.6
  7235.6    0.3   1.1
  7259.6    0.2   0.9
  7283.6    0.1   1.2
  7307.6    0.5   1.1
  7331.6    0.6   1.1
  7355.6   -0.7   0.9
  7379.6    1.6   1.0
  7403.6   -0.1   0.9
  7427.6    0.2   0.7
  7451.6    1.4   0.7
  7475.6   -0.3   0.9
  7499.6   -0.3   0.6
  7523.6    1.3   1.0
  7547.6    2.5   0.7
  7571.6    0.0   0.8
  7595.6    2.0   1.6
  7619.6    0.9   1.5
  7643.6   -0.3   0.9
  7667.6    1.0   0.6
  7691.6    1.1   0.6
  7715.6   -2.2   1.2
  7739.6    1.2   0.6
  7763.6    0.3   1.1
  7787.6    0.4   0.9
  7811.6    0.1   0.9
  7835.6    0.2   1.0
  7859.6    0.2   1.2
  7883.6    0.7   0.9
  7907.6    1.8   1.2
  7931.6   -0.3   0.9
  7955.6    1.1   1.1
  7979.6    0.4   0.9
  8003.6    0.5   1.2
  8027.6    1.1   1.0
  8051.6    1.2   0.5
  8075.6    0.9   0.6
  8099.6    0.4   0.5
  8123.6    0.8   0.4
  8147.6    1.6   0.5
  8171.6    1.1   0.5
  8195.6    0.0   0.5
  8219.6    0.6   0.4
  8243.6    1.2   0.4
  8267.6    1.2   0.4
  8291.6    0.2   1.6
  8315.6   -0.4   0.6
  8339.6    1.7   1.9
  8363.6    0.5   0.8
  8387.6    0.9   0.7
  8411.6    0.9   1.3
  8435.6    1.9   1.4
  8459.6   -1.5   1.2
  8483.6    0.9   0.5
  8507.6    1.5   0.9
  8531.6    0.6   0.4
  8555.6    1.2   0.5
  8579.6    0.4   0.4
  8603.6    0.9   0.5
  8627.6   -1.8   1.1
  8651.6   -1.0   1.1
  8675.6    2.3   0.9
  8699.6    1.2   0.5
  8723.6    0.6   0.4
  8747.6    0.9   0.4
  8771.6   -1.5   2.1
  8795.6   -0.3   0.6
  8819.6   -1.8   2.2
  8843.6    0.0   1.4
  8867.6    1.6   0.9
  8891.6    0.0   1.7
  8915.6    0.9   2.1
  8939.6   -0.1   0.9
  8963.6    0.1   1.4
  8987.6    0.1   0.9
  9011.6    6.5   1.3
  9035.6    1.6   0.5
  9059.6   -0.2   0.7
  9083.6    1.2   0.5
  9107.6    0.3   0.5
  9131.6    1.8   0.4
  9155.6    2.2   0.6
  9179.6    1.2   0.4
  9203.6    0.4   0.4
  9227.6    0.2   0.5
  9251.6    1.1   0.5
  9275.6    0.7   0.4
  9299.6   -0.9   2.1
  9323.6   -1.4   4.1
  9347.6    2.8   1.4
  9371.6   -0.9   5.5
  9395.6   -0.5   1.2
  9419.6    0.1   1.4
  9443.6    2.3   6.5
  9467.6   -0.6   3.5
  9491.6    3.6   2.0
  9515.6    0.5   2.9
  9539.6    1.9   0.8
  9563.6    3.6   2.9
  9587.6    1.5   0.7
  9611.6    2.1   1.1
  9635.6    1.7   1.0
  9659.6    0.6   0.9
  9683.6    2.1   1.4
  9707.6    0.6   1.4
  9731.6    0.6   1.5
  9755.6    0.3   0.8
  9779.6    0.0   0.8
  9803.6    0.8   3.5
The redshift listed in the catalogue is 1.42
